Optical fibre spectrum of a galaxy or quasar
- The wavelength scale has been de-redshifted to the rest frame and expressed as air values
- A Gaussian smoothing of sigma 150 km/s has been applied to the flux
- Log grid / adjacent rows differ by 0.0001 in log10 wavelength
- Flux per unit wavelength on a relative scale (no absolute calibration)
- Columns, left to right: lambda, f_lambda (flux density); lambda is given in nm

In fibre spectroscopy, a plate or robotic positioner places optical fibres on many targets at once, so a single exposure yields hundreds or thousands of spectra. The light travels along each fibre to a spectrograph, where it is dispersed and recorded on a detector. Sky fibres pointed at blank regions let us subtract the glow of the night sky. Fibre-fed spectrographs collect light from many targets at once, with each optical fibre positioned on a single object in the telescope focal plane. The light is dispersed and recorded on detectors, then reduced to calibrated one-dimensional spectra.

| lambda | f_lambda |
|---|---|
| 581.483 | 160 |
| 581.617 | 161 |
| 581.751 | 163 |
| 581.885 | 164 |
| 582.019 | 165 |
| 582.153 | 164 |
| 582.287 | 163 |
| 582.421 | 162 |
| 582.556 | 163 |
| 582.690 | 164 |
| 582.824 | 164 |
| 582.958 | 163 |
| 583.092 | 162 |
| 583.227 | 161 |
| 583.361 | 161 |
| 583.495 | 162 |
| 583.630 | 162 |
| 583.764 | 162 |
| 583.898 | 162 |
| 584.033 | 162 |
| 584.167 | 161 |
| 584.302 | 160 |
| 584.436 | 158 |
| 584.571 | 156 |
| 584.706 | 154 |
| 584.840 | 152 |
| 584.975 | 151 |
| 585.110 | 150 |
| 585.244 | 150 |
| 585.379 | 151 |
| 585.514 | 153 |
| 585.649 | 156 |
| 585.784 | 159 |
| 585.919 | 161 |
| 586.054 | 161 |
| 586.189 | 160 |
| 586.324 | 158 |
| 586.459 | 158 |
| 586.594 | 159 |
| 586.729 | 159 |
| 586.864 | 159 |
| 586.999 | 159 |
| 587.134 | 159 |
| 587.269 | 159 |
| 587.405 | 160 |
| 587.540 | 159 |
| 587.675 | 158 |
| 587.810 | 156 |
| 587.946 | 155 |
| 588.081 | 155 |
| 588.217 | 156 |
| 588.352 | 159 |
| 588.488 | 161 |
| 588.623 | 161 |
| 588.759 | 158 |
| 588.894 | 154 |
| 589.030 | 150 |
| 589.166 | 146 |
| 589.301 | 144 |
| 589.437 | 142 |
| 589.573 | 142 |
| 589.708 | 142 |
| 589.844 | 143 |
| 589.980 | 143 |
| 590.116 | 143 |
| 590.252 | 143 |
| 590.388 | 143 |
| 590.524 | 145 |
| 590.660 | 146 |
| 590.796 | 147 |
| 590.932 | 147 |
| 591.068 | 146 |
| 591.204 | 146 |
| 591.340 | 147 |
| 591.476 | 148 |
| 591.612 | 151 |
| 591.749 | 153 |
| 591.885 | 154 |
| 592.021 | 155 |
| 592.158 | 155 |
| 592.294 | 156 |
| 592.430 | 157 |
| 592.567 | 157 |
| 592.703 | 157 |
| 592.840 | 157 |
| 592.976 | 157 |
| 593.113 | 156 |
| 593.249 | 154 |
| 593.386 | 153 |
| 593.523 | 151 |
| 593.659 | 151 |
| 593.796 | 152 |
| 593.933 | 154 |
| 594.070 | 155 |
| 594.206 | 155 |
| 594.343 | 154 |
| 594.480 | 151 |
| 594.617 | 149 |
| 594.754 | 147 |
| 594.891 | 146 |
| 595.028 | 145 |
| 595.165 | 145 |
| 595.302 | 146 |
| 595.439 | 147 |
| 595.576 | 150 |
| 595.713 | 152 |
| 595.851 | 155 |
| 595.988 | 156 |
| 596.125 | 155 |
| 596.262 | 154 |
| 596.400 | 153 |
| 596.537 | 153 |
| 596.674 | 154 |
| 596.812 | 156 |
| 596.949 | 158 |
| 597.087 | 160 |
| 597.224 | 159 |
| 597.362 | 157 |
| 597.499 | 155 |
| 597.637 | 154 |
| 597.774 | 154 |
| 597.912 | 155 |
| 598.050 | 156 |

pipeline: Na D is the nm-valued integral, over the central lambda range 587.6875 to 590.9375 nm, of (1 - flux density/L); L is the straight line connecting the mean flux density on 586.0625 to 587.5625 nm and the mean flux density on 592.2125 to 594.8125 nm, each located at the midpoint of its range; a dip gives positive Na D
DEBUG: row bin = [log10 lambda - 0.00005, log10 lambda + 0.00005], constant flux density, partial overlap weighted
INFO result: 0.16 nm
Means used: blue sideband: 159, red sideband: 154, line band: 149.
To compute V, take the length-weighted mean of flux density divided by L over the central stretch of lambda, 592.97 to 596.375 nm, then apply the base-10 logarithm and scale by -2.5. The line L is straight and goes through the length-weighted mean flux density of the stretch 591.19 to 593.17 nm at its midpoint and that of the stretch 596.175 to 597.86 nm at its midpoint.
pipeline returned 0.02 mag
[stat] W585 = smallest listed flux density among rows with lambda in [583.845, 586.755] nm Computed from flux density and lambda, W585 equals 150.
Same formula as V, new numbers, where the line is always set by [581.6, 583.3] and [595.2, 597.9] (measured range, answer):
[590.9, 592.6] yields 0.04 mag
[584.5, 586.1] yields 0.05 mag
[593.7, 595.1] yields 0.03 mag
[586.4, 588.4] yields 0.01 mag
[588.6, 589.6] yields 0.07 mag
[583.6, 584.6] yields 0.01 mag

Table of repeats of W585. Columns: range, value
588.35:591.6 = 142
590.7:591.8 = 146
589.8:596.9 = 143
